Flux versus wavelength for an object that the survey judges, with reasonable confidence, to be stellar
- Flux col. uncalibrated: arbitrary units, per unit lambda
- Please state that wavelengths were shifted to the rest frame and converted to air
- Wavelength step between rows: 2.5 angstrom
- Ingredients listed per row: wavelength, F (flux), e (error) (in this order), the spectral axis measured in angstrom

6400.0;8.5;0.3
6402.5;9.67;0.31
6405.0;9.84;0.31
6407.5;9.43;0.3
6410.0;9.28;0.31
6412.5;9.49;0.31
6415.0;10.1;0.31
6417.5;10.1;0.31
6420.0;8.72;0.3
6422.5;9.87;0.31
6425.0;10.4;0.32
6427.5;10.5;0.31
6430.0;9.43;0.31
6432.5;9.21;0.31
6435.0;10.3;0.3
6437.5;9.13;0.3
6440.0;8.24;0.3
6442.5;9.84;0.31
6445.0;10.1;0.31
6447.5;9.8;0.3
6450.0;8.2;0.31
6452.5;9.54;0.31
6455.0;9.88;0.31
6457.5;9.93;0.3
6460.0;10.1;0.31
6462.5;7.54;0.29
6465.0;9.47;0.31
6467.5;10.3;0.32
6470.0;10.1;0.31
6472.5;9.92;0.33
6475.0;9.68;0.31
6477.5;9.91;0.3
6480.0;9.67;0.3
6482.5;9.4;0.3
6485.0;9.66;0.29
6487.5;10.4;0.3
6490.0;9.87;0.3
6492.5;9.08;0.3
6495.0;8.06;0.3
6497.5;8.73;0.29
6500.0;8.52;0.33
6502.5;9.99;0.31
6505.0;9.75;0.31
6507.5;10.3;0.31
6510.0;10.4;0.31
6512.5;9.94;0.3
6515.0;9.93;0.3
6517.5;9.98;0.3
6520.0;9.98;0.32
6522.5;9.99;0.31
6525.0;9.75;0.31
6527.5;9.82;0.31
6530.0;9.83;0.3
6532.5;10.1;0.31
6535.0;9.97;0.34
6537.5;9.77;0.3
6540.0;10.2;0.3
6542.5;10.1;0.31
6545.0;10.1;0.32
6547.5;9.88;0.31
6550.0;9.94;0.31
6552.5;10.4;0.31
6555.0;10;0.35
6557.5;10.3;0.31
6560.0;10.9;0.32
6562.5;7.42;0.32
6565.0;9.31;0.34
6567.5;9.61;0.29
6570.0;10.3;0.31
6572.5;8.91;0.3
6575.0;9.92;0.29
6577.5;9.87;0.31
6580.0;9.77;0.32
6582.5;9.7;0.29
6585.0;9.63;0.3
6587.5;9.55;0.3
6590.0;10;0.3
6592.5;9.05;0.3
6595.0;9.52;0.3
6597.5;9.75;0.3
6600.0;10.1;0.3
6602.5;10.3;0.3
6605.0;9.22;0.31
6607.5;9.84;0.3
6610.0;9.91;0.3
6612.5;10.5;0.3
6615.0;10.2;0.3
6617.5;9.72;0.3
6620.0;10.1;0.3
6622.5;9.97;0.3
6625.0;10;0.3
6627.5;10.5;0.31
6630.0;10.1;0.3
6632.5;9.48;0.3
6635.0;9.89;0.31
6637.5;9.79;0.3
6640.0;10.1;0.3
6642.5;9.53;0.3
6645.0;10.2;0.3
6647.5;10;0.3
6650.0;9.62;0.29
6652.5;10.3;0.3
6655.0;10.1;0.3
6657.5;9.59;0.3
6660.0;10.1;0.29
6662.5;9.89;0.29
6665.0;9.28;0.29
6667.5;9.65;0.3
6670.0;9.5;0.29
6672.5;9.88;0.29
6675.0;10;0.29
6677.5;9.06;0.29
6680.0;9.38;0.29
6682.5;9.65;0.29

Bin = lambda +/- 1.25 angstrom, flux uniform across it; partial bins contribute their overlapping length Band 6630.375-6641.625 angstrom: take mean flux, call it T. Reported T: 9.83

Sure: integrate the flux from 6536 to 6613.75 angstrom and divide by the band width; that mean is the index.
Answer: 9.8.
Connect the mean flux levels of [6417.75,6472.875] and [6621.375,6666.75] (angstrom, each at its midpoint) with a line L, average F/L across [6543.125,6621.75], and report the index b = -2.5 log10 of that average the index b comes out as 0.00 mag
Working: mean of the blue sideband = 9.57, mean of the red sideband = 9.91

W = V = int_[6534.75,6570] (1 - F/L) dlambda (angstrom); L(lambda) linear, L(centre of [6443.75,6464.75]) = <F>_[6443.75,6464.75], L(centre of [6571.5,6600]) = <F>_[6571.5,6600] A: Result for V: -1.07 angstrom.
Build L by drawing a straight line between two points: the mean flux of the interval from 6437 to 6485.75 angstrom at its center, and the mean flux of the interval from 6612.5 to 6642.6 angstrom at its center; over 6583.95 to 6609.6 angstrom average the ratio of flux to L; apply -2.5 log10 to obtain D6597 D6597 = 0.02 mag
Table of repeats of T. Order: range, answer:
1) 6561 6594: 9.48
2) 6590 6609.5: 9.71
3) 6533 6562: 10.1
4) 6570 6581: 9.69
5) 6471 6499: 9.49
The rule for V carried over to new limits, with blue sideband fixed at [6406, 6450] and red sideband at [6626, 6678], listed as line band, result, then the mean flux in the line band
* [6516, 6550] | -0.8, 9.96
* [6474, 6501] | 0.8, 9.37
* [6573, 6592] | 0.1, 9.71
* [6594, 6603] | -0.1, 9.9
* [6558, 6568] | 0.4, 9.36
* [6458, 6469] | 0.3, 9.41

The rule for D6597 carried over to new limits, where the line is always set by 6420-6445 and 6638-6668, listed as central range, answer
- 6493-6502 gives 0.128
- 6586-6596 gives 0.030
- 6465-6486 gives -0.015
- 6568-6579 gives 0.005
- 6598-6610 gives -0.005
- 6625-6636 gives -0.017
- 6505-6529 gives -0.030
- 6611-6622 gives -0.031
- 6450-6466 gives 0.040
